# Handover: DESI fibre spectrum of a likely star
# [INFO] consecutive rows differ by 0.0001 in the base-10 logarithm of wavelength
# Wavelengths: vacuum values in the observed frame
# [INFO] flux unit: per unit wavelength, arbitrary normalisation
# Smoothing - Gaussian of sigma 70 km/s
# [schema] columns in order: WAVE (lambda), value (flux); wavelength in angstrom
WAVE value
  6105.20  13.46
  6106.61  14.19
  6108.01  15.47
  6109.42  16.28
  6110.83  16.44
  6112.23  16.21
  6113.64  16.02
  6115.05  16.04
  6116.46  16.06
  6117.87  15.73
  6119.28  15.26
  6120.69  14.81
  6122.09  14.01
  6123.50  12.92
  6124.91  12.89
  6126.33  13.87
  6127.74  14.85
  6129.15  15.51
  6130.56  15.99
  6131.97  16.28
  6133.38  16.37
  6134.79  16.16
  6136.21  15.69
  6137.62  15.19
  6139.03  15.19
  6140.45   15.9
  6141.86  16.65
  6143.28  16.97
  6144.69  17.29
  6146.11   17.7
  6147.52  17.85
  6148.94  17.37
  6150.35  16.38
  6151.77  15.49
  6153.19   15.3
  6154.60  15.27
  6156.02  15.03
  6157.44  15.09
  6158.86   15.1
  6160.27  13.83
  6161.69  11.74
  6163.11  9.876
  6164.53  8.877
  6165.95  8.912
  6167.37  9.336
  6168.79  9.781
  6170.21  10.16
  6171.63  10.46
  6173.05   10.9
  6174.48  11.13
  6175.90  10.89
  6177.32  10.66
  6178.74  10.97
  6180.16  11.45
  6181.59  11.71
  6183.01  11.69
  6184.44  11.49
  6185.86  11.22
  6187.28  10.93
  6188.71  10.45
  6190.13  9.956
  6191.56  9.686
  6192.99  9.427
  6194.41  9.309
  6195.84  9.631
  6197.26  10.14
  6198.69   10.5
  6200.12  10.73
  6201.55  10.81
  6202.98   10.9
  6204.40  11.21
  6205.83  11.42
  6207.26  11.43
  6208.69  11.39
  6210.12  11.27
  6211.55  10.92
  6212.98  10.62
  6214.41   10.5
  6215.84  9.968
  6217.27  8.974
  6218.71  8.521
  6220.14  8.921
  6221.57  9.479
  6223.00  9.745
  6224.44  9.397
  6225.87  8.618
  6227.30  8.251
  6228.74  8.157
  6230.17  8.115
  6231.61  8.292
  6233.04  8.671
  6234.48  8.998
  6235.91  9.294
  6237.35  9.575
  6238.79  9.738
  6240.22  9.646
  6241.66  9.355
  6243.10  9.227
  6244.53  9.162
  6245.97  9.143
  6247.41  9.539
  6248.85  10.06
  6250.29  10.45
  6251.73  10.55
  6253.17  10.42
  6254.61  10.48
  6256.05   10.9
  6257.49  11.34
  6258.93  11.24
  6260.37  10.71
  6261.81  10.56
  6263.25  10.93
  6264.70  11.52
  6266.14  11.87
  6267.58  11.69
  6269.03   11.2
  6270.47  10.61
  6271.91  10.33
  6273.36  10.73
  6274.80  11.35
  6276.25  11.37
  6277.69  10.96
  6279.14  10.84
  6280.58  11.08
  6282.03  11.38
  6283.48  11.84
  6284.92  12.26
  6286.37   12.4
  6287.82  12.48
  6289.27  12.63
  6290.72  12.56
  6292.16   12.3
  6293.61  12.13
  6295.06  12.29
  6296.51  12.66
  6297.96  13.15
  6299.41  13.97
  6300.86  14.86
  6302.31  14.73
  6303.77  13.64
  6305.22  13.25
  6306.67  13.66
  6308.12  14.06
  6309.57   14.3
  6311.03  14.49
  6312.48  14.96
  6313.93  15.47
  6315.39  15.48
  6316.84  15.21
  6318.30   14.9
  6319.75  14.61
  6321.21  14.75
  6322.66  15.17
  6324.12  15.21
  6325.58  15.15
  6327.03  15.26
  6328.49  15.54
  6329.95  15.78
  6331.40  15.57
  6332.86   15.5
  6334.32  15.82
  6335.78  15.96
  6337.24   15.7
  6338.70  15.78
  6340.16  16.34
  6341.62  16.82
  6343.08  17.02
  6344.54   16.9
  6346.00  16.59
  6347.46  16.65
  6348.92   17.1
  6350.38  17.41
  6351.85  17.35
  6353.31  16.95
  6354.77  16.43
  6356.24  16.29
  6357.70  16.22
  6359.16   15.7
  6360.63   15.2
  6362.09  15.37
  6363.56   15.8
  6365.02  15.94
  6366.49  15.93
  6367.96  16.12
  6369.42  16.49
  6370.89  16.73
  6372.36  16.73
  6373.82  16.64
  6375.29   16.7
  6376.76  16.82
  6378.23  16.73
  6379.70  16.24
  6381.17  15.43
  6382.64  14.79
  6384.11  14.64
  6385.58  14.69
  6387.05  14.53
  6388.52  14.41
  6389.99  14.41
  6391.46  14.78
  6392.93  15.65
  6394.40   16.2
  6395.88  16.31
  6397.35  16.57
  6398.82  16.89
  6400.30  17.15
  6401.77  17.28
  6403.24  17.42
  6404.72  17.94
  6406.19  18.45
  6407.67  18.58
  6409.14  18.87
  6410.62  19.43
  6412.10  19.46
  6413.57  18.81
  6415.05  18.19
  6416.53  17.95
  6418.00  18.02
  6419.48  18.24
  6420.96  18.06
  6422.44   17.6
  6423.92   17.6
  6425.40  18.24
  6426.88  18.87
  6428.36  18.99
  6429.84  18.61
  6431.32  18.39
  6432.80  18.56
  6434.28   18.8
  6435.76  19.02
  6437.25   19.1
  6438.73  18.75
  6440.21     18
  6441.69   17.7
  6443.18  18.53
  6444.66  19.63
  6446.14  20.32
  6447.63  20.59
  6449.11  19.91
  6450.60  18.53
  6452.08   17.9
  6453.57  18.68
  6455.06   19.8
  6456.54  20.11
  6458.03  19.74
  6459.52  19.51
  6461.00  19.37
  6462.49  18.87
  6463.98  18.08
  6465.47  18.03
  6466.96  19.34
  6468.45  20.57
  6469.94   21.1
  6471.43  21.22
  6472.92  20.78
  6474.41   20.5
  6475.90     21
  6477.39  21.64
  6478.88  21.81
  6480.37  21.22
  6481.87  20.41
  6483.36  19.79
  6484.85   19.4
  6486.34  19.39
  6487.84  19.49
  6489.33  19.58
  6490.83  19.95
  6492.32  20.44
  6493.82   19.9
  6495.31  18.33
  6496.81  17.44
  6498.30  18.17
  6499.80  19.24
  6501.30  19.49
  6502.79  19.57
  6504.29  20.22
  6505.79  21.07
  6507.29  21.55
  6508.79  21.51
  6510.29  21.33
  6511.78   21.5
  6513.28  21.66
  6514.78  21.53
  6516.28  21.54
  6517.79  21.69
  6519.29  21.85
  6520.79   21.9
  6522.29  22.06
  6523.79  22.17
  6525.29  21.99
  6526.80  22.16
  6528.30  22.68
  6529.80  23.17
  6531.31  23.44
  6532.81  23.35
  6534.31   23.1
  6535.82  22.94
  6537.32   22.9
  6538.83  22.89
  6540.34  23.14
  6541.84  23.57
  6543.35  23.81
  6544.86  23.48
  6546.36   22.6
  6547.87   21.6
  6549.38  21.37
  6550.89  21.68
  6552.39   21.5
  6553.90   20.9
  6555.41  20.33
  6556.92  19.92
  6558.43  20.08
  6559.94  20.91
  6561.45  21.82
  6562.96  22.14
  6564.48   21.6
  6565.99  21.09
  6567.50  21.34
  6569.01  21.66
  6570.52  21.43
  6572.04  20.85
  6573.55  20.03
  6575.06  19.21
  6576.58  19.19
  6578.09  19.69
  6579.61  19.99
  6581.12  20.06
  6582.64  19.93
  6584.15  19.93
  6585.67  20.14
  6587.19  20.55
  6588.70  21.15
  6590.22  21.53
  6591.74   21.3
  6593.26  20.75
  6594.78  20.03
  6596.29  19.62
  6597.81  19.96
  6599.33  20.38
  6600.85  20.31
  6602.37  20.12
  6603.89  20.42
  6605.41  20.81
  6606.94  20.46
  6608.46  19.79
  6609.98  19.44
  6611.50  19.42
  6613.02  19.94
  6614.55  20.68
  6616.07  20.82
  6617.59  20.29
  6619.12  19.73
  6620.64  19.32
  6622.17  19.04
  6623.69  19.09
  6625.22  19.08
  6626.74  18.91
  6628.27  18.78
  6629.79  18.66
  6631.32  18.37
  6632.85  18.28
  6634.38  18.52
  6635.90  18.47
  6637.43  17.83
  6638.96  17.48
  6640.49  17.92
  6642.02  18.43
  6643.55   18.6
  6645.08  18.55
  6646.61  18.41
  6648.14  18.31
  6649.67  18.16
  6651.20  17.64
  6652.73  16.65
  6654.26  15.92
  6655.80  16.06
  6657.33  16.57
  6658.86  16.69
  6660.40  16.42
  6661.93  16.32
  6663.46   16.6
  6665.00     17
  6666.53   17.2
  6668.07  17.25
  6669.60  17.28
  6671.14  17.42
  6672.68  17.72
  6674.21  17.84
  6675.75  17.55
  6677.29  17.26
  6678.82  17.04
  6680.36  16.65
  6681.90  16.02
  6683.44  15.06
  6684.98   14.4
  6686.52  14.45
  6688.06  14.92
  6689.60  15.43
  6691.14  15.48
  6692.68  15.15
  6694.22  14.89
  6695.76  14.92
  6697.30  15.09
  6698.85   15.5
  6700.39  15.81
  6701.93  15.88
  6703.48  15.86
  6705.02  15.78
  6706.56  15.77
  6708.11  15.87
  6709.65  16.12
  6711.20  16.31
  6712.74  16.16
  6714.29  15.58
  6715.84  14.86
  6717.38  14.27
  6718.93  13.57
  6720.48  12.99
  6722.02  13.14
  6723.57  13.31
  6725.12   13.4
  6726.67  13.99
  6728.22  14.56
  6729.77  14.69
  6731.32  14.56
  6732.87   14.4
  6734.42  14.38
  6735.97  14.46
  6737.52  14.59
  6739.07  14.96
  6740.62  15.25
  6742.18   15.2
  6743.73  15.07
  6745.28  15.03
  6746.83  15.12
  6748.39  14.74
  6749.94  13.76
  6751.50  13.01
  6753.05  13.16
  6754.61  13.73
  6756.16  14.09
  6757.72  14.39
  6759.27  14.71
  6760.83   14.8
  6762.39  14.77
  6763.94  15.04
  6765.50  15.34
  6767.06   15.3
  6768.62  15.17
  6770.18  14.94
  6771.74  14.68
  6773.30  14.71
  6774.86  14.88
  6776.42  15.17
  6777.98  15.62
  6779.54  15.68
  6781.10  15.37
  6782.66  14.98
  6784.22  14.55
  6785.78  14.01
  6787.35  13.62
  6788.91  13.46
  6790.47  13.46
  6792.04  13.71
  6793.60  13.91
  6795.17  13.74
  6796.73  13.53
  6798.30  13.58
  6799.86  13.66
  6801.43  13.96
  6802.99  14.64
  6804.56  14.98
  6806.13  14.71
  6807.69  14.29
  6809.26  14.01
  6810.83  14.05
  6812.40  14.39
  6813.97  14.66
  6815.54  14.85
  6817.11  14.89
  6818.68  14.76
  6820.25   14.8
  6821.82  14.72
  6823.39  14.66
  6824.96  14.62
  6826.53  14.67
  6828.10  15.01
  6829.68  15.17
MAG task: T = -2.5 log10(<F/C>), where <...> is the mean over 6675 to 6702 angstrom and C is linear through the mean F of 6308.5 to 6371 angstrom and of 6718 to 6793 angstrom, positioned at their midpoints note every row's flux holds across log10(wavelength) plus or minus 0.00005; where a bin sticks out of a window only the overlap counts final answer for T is -0.069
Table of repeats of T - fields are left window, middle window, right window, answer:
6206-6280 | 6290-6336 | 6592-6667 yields -0.23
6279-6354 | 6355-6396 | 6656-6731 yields -0.07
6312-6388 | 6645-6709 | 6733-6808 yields -0.11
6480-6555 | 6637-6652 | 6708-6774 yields -0.04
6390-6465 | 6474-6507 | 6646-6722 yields -0.12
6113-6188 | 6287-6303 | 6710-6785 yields 0.08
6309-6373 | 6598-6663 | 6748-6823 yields -0.24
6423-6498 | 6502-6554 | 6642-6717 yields -0.19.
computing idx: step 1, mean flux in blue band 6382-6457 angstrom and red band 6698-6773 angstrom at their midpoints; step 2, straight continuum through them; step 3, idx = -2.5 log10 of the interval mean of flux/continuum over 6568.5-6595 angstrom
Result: -0.25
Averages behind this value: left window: 17.8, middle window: 20.4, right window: 14.7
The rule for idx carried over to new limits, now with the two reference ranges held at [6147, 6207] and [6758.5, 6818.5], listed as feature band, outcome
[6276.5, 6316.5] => -0.07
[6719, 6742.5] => 0.00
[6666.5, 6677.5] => -0.24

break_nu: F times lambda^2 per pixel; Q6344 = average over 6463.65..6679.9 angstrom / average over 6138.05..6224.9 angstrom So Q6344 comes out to 1.90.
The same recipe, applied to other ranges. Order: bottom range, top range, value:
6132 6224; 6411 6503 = 1.73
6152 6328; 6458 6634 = 1.98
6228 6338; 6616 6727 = 1.53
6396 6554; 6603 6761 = 0.87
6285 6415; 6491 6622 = 1.43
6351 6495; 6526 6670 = 1.16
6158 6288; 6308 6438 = 1.66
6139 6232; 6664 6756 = 1.55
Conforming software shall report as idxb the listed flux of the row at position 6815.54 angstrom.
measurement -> 14.85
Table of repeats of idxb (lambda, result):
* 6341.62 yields 16.82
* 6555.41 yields 20.33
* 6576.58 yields 19.19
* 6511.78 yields 21.5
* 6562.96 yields 22.14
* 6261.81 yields 10.56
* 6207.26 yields 11.43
